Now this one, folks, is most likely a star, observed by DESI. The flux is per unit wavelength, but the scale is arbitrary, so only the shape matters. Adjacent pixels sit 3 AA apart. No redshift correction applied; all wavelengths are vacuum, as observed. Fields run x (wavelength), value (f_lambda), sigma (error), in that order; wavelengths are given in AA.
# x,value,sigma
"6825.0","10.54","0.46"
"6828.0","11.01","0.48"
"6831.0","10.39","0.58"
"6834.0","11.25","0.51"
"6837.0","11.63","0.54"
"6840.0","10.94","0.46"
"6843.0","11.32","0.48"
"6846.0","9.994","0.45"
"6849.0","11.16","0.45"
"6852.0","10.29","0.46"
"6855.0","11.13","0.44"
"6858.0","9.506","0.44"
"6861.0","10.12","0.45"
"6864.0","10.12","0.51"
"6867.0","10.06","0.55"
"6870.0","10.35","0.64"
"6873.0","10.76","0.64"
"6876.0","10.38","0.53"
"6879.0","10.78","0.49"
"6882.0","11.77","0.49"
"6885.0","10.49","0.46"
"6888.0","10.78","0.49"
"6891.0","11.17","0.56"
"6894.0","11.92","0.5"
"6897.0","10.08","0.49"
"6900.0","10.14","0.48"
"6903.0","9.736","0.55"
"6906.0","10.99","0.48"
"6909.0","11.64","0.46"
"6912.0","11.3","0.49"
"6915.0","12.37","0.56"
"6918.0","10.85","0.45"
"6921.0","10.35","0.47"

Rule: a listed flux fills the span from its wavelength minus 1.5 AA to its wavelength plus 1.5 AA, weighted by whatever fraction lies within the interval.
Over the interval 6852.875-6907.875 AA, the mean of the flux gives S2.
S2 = 10.6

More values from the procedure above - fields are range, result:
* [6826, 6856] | 10.9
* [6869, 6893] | 10.8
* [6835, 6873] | 10.6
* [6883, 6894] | 11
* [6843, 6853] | 10.6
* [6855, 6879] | 10.3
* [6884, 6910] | 10.8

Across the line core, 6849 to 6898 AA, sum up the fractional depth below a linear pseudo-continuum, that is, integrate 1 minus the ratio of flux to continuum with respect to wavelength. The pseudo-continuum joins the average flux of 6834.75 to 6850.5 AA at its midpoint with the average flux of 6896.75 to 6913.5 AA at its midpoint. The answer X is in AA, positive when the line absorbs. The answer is 1.0 AA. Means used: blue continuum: 11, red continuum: 10.7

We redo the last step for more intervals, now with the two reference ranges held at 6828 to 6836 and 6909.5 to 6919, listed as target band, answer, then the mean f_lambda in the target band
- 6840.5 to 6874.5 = 2.0 AA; 10.5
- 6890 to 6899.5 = 0.4 AA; 11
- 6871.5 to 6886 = 0.6 AA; 10.8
